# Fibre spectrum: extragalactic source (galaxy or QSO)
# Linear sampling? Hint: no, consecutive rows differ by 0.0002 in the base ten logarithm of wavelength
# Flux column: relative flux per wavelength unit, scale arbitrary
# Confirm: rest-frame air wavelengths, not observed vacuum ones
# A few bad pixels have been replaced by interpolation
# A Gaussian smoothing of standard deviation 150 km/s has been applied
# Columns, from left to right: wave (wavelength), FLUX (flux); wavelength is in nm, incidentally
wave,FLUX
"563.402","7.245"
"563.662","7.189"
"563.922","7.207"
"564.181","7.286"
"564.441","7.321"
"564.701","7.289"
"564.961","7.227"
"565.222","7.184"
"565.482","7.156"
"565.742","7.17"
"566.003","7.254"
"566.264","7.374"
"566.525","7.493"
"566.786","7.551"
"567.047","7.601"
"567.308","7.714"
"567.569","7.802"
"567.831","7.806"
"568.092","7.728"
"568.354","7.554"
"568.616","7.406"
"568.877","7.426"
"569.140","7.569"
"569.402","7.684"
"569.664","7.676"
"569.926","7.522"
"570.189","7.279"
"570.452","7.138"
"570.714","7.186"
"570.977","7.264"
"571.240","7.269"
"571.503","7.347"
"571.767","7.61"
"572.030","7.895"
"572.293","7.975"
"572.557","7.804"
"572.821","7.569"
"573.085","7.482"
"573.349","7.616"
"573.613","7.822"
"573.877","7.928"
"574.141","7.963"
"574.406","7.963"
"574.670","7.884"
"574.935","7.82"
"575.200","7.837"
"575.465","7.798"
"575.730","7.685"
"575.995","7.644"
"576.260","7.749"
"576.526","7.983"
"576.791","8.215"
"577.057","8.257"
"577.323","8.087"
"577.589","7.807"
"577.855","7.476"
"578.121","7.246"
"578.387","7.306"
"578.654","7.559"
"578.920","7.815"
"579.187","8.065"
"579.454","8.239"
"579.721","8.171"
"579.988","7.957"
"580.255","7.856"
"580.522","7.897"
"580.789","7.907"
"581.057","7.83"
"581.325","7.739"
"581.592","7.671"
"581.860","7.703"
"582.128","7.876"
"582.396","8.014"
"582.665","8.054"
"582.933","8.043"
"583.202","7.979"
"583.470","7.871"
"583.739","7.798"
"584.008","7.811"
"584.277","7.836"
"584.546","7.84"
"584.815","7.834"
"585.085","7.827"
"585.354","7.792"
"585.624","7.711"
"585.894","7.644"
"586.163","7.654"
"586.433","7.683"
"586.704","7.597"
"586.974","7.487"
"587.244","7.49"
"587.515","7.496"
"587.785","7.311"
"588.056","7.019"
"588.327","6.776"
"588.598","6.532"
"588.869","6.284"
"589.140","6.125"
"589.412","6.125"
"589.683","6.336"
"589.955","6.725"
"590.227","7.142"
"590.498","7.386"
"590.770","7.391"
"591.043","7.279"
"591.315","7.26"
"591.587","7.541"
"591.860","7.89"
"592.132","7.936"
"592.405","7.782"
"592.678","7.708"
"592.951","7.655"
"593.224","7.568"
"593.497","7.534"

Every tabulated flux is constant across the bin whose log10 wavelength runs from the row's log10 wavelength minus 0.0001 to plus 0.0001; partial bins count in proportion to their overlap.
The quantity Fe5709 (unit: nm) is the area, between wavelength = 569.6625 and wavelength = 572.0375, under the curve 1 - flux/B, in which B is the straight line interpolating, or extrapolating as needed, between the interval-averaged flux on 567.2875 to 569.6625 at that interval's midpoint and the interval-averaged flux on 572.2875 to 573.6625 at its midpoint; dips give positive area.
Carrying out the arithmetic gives 0.09 nm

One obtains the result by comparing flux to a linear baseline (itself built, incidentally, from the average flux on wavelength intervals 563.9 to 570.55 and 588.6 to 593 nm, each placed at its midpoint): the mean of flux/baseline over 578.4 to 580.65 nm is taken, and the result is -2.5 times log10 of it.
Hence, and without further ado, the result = -0.090 mag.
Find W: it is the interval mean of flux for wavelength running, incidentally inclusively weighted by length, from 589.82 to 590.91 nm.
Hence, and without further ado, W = 7.16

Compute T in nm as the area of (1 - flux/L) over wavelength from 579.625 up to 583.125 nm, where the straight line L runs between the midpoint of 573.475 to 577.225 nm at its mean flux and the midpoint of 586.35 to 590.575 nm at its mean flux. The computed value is -0.20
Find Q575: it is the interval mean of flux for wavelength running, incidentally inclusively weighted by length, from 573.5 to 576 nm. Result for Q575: 7.85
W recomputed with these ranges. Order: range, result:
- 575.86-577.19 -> 7.97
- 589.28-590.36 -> 6.58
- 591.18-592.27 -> 7.66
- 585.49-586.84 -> 7.66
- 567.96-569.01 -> 7.53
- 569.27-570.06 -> 7.63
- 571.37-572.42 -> 7.71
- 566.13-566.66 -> 7.43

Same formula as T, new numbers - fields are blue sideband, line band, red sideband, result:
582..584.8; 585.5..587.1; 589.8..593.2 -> 0.03 nm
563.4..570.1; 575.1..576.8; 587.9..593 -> -0.12 nm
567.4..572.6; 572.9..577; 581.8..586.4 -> -0.10 nm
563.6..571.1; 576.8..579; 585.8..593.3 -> -0.12 nm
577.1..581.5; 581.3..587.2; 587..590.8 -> -0.37 nm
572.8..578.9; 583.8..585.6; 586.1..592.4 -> -0.11 nm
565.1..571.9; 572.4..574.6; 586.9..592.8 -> -0.12 nm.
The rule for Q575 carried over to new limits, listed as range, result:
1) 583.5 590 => 7.3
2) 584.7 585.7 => 7.79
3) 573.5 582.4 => 7.84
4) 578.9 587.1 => 7.85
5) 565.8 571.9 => 7.48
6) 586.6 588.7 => 7.22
